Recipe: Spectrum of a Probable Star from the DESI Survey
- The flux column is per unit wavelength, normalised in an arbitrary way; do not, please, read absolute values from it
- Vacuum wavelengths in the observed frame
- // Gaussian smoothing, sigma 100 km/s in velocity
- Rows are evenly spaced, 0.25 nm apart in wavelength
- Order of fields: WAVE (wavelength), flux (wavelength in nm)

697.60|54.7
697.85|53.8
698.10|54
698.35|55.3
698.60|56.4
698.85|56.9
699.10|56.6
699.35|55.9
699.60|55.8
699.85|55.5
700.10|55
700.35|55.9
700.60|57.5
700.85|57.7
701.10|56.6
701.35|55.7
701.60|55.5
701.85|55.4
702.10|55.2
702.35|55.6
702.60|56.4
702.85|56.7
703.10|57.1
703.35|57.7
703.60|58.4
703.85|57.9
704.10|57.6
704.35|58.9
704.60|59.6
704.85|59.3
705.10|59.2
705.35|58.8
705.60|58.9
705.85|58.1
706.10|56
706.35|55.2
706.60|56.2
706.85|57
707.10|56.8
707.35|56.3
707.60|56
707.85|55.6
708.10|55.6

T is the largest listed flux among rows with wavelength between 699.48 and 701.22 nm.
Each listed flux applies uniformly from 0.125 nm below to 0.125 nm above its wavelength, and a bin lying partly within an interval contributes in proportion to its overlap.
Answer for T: 57.7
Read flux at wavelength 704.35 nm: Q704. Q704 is 58.9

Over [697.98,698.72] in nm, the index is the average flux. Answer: 55.2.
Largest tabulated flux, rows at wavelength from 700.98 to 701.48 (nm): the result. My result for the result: 56.6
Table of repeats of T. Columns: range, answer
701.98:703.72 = 58.4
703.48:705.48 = 59.6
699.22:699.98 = 55.9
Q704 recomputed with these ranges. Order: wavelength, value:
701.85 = 55.4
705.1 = 59.2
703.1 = 57.1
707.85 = 55.6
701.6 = 55.5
